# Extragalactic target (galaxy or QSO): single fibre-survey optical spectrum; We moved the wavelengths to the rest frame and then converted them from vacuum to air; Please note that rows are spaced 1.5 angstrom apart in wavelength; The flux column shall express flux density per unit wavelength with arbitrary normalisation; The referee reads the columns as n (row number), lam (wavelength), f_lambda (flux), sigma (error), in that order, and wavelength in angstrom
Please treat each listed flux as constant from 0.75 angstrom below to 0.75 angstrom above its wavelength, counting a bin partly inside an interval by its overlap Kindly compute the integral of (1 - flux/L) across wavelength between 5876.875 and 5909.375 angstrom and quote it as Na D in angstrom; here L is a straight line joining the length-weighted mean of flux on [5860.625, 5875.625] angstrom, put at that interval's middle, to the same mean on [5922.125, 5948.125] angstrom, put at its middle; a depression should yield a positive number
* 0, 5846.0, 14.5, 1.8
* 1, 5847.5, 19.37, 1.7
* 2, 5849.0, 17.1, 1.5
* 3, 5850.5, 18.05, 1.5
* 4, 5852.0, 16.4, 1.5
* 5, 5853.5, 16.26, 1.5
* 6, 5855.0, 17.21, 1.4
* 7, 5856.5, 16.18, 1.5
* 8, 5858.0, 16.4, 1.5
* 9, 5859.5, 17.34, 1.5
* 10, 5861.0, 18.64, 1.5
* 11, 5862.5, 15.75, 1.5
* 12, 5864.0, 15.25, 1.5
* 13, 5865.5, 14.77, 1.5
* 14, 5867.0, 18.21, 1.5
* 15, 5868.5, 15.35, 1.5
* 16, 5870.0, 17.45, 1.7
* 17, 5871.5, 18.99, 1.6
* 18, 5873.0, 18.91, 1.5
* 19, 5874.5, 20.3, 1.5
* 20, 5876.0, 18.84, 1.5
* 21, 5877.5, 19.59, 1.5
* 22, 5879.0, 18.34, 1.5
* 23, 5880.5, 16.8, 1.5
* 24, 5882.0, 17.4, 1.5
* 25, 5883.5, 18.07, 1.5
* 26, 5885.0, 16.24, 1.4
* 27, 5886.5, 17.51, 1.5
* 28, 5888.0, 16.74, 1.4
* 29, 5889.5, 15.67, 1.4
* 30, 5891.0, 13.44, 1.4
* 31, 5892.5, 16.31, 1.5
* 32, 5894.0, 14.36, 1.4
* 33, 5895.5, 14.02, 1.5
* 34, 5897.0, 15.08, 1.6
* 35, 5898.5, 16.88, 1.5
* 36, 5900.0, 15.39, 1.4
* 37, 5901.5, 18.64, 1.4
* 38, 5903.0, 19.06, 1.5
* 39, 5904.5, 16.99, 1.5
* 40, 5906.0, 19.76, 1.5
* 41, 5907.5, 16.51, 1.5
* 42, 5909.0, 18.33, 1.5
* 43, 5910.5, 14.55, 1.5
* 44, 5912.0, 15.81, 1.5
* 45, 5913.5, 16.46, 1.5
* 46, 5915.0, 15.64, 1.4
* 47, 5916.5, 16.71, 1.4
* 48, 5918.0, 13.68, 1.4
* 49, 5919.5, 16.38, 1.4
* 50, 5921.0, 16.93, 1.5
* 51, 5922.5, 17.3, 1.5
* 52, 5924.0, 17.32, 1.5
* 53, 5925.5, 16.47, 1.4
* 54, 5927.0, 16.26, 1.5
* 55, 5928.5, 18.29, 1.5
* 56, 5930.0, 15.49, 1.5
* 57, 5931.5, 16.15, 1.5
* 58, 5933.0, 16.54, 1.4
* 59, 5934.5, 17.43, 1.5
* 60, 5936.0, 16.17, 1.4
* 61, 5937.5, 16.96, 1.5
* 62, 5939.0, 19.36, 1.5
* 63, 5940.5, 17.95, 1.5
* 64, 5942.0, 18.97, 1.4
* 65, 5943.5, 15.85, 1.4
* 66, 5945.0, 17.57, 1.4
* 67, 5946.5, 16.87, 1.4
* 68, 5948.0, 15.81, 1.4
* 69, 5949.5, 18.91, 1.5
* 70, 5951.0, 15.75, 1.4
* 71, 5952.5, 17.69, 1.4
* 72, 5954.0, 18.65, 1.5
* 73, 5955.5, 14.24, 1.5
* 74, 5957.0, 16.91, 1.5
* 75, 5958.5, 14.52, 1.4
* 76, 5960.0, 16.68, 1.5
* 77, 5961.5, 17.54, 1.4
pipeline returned 0.78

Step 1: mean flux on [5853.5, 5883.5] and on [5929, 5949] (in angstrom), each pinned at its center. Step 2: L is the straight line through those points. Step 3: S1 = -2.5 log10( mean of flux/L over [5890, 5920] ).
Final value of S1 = 0.07 mag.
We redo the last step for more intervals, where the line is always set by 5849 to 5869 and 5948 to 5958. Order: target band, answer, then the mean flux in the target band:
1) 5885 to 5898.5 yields 0.081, 15.5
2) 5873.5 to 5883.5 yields -0.113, 18.5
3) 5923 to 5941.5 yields -0.016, 17.1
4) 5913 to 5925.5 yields 0.031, 16.3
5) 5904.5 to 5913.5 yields -0.012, 16.9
